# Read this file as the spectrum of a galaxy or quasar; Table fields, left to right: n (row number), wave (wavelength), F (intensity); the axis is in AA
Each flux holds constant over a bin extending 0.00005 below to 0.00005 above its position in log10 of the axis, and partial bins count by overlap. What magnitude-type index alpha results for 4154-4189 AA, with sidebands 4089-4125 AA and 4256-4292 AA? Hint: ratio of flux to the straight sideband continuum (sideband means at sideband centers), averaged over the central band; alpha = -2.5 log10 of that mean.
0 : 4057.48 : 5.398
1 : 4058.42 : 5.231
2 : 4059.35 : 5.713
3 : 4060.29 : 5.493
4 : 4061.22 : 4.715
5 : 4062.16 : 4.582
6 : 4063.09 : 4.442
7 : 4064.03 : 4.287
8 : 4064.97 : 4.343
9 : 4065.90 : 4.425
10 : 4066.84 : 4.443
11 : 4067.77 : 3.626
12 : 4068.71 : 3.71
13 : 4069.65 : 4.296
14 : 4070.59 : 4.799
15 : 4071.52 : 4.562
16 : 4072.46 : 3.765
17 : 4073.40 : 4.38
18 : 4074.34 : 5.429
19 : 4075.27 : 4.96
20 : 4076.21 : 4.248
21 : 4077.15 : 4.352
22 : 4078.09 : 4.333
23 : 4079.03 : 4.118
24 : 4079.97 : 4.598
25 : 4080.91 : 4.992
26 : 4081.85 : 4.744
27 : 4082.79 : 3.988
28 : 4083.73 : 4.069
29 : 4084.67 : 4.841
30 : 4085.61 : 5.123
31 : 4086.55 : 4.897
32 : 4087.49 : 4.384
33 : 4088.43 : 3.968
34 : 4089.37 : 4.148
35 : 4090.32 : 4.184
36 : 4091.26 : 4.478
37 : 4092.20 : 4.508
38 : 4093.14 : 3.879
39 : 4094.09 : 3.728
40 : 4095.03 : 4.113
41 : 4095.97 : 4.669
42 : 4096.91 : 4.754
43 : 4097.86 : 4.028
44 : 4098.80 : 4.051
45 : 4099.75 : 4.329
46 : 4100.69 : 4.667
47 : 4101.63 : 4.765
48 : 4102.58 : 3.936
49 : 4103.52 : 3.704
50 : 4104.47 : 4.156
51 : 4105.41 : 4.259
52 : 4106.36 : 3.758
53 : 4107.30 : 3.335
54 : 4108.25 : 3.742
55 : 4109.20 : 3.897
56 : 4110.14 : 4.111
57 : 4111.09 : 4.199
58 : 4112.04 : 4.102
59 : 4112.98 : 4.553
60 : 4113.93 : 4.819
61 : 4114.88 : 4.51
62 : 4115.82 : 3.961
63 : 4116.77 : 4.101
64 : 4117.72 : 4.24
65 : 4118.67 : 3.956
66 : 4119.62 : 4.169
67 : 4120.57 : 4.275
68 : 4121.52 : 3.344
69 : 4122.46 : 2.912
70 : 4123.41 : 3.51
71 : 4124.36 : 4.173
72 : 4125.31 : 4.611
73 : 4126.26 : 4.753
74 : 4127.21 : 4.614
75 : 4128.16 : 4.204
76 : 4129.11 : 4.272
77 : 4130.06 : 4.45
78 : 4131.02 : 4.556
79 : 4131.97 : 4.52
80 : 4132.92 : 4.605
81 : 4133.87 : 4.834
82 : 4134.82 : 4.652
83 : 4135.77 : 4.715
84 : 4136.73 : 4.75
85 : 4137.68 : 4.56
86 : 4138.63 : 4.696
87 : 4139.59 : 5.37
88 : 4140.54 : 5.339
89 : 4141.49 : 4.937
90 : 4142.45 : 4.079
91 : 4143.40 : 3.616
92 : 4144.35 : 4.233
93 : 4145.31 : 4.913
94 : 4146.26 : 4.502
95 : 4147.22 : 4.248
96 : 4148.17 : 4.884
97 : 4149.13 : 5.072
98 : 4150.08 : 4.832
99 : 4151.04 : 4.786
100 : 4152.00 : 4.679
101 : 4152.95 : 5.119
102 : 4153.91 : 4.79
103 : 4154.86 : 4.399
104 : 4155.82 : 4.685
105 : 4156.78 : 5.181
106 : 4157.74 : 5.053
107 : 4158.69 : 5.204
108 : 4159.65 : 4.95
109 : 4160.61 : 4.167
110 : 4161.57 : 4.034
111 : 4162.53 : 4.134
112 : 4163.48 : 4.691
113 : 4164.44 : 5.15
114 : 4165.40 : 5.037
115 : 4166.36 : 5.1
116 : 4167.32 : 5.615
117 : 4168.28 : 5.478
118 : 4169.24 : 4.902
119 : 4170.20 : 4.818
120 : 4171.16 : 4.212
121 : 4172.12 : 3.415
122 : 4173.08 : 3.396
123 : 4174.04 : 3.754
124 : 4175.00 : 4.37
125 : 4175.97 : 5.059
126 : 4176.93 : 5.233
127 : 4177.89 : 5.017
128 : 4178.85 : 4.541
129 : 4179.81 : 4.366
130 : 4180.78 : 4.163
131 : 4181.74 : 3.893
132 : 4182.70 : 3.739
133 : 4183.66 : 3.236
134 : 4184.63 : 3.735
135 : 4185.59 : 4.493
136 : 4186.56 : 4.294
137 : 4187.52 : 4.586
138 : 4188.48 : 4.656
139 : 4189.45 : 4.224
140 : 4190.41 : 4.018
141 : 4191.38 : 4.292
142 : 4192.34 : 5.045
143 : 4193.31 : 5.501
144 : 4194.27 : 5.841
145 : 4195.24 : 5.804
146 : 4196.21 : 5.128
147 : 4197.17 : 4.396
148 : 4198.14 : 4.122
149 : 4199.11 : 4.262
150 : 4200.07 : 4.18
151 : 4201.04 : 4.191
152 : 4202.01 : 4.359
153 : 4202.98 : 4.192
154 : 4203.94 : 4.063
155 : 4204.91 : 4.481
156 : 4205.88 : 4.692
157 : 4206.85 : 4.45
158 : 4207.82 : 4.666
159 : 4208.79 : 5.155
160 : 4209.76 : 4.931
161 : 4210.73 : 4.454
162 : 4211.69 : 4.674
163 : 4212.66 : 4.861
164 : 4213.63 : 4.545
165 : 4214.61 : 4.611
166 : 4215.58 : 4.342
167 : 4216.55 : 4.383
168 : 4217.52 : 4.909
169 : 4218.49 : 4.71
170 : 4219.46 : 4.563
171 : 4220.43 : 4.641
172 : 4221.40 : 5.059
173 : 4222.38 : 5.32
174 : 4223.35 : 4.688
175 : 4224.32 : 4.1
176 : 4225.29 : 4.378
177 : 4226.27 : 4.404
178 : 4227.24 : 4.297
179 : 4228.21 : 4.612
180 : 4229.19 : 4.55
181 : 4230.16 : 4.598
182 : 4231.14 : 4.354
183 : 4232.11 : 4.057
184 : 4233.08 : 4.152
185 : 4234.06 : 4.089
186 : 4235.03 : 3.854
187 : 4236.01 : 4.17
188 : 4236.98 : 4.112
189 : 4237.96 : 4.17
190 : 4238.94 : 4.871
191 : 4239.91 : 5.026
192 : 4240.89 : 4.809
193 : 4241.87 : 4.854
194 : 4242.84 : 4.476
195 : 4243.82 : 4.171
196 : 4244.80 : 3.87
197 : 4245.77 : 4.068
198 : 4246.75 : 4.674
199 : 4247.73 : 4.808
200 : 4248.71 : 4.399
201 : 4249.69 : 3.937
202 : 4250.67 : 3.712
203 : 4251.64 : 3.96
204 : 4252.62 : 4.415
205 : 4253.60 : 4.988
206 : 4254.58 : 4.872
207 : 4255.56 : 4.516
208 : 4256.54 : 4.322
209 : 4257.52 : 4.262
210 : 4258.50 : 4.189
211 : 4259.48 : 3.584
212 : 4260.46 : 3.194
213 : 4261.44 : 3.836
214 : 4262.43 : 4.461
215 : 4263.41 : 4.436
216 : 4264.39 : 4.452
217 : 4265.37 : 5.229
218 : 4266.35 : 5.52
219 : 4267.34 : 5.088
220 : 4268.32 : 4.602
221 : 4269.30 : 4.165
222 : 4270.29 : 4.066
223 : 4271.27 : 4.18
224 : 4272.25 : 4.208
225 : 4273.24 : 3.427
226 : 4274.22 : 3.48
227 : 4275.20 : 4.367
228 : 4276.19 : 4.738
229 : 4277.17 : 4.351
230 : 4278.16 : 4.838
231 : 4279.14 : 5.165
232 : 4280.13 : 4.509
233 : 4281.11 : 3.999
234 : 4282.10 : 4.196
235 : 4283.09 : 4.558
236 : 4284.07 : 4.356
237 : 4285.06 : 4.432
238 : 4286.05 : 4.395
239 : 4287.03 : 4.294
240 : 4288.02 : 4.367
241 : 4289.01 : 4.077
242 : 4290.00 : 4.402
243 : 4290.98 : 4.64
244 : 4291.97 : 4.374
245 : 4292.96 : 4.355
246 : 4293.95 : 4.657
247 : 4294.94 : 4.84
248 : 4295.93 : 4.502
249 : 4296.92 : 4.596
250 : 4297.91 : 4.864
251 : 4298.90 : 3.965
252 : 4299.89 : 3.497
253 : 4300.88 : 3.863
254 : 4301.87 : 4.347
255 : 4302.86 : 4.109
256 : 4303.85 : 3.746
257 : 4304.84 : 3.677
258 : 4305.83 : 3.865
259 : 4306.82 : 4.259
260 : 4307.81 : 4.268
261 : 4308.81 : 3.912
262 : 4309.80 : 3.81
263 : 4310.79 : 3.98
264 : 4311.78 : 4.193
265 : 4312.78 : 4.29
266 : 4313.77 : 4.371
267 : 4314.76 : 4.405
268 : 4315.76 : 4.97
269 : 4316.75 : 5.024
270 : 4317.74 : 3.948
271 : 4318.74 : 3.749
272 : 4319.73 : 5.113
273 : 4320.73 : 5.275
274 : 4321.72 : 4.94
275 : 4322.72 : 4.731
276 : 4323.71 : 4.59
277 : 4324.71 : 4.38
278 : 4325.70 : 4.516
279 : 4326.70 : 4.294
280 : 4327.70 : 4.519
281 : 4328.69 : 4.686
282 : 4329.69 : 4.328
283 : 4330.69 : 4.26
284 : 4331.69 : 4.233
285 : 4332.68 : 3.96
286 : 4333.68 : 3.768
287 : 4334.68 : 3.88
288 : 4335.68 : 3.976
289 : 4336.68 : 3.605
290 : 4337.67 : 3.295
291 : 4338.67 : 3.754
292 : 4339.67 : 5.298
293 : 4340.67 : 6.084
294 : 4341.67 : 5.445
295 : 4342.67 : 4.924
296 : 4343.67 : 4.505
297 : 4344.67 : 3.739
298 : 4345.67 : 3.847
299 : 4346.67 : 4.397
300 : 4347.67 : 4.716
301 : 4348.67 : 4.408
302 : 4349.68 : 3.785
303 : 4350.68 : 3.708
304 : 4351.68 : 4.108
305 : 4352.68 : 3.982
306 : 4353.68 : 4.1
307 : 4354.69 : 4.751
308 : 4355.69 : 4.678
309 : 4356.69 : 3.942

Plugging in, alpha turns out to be -0.08 mag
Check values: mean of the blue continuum 4.11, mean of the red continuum 4.34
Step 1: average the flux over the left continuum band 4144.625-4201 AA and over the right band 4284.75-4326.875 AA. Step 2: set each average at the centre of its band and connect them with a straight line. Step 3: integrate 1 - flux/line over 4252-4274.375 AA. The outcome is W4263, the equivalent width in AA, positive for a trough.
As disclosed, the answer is 0.5 AA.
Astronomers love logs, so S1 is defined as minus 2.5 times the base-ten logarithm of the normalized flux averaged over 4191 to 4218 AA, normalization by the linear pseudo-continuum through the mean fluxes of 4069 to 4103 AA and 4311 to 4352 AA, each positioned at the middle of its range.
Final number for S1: -0.06 mag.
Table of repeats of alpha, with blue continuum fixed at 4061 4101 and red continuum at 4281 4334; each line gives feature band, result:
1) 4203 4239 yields -0.04 mag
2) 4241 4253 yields 0.01 mag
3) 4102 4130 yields 0.08 mag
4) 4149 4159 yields -0.12 mag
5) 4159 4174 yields -0.05 mag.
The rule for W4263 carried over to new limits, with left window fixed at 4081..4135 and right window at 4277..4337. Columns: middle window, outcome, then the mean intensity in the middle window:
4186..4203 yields -1.4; 4.63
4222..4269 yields -1.1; 4.4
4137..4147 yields -0.8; 4.62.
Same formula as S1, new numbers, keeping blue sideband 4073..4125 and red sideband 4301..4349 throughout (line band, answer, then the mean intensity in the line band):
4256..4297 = -0.01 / 4.37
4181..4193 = 0.02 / 4.2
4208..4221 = -0.09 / 4.68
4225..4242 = -0.02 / 4.4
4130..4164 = -0.10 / 4.68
